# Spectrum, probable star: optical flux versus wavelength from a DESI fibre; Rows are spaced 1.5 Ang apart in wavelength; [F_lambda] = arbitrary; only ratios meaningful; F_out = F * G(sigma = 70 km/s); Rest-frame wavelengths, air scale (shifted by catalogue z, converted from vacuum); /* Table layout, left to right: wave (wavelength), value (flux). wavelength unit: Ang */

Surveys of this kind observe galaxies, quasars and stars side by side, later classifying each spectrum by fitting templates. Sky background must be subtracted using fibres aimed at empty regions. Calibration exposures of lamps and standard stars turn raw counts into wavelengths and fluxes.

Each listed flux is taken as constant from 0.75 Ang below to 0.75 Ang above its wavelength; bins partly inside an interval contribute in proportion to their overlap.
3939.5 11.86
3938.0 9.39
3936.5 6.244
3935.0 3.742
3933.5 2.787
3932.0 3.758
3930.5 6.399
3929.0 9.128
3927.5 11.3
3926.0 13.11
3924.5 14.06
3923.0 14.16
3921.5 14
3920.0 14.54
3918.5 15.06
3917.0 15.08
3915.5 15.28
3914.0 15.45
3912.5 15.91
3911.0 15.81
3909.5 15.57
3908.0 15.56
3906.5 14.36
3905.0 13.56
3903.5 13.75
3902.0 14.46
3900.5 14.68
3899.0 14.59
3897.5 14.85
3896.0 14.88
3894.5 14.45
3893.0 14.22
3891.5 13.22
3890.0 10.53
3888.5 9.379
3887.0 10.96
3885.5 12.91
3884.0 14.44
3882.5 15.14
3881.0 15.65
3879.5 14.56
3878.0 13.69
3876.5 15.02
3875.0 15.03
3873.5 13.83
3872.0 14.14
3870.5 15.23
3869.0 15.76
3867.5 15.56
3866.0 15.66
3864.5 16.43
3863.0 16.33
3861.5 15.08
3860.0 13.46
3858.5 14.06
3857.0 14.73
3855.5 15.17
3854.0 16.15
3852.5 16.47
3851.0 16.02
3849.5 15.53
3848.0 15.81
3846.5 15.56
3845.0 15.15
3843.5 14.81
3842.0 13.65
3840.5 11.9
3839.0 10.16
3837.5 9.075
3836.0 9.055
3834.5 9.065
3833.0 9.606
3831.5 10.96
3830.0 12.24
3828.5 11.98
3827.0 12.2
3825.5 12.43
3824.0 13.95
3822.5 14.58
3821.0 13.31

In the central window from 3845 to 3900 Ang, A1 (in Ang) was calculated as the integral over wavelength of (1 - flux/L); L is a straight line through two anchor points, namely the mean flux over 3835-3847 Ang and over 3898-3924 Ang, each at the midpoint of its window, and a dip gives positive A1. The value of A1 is -5.0 Ang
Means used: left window 12.3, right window 14.8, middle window 14.6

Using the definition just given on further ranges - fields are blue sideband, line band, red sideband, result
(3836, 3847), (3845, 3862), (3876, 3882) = -2.59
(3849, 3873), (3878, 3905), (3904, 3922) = 2.61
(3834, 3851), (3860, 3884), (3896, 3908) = -2.48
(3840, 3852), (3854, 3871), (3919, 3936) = -1.75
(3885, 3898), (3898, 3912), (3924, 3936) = -4.71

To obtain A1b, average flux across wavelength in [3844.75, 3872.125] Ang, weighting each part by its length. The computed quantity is 15.4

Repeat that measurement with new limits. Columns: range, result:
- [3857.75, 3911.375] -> 14.3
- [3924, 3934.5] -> 8.4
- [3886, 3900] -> 13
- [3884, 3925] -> 14.1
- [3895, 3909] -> 14.5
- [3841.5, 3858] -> 15.4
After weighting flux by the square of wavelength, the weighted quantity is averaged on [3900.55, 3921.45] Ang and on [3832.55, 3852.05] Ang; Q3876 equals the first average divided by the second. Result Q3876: 1.20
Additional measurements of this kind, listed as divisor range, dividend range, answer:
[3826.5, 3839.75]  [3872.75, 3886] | 1.42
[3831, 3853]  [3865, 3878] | 1.18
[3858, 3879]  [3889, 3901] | 0.94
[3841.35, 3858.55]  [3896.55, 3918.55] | 1.00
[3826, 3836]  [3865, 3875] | 1.41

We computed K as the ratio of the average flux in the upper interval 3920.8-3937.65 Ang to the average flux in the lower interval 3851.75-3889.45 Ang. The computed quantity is 0.6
